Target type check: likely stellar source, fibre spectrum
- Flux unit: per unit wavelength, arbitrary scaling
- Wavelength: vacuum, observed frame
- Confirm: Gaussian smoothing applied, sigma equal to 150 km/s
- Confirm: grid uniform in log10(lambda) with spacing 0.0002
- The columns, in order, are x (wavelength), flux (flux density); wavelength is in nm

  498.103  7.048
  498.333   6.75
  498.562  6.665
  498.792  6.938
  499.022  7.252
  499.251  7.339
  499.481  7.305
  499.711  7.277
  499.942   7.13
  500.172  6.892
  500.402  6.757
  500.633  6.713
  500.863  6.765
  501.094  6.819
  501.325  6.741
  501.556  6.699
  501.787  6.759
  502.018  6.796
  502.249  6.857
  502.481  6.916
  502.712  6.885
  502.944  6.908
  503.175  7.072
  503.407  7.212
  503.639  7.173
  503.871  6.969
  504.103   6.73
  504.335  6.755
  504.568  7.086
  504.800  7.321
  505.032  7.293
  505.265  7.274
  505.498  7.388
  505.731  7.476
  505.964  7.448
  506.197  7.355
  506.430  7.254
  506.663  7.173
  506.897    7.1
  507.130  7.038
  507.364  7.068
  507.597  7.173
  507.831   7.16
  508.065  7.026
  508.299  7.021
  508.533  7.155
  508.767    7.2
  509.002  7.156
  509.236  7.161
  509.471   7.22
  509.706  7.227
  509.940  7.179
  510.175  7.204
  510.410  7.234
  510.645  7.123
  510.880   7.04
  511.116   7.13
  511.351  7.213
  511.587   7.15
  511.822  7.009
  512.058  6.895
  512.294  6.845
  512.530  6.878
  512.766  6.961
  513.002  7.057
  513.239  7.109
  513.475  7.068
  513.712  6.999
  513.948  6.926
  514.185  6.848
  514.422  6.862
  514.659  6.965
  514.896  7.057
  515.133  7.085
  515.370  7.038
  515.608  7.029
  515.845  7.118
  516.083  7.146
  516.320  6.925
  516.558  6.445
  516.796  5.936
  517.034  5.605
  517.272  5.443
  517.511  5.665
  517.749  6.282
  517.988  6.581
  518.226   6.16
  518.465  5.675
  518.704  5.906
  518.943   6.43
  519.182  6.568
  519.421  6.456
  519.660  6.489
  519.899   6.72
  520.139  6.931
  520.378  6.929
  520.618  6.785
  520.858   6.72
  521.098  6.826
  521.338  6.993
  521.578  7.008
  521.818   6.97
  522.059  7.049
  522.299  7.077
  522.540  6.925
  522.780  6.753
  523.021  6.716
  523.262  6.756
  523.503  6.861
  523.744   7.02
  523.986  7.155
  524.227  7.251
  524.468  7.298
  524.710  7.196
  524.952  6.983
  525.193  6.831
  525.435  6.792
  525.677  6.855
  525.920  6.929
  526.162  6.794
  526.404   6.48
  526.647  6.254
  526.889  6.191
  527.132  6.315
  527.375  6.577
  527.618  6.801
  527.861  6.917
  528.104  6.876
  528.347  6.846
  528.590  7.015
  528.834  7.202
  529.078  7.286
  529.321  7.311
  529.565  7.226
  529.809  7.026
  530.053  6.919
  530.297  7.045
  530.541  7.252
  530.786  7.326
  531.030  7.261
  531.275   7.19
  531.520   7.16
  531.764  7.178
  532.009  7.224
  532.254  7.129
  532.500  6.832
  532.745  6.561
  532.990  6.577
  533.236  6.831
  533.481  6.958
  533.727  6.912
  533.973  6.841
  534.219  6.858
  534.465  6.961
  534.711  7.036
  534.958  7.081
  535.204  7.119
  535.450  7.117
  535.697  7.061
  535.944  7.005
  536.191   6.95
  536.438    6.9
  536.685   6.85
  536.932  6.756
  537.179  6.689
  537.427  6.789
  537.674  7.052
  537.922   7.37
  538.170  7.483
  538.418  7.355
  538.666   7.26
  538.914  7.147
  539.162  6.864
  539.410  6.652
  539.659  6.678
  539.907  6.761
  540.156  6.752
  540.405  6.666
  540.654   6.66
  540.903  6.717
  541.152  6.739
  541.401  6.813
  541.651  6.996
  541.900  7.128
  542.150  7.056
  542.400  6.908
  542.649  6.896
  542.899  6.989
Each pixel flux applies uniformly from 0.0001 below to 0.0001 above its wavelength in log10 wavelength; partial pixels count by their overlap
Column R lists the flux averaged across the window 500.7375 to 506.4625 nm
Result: 7.04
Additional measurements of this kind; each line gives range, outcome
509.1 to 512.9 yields 7.09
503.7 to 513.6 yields 7.13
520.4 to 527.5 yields 6.84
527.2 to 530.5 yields 7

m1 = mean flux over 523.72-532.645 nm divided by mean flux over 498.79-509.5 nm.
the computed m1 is 0.99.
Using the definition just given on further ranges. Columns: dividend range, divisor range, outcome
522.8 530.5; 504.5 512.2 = 0.96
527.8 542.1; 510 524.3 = 1.03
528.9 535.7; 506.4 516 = 1.00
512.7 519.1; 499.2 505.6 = 0.94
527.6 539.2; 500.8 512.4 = 0.99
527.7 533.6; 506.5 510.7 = 0.99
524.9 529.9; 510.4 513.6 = 0.97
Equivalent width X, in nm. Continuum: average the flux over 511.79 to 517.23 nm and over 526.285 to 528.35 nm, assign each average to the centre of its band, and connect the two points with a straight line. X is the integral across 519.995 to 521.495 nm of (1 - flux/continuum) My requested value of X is -0.035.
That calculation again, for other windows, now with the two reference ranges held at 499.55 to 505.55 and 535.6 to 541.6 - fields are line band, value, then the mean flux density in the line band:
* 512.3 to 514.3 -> -0.01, 6.97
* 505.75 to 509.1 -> -0.10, 7.18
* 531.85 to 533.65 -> 0.01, 6.88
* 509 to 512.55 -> -0.08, 7.11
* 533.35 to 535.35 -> -0.01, 6.97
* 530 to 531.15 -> -0.04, 7.18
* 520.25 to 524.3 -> 0.01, 6.93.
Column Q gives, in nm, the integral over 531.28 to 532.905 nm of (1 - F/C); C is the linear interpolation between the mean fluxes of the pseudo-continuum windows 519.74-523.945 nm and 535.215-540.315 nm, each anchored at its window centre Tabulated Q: -0.017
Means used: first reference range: 6.89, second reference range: 6.98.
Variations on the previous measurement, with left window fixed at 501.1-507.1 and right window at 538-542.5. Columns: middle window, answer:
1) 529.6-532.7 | -0.069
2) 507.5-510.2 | -0.043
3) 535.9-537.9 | 0.013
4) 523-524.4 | 0.000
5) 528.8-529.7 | -0.037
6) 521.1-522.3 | 0.000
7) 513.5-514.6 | 0.016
